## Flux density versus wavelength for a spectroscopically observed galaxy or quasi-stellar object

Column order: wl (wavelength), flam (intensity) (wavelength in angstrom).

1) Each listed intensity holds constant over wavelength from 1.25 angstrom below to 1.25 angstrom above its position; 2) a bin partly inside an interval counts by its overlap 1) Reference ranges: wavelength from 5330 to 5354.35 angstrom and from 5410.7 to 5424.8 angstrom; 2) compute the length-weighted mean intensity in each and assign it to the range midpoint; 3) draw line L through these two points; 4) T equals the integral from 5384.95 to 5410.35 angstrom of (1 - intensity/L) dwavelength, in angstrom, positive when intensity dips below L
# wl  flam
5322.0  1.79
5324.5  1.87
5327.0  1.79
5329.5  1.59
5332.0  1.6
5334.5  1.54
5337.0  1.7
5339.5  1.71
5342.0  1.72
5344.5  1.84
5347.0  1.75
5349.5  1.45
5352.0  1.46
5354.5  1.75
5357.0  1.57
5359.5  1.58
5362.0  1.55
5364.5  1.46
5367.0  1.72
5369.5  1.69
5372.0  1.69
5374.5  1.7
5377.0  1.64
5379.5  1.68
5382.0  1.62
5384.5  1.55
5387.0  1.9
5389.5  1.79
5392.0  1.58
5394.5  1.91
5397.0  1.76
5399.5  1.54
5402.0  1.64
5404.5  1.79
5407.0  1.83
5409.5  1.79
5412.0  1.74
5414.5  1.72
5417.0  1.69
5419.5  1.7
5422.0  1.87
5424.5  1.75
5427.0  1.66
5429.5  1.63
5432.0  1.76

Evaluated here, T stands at -0.4 angstrom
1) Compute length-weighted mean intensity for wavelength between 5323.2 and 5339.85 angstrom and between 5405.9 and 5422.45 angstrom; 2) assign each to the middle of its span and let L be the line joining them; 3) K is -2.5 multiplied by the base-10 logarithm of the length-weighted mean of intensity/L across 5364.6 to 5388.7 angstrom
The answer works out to 0.03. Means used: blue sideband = 1.68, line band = 1.68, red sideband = 1.76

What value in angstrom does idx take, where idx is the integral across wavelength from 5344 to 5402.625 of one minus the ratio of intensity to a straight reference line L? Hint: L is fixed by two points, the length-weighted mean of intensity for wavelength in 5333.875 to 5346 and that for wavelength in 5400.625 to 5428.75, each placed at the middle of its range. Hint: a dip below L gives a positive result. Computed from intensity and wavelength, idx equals 2.3 angstrom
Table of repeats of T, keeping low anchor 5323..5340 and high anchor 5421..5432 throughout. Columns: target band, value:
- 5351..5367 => 1.2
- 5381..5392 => 0.1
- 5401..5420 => -0.2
